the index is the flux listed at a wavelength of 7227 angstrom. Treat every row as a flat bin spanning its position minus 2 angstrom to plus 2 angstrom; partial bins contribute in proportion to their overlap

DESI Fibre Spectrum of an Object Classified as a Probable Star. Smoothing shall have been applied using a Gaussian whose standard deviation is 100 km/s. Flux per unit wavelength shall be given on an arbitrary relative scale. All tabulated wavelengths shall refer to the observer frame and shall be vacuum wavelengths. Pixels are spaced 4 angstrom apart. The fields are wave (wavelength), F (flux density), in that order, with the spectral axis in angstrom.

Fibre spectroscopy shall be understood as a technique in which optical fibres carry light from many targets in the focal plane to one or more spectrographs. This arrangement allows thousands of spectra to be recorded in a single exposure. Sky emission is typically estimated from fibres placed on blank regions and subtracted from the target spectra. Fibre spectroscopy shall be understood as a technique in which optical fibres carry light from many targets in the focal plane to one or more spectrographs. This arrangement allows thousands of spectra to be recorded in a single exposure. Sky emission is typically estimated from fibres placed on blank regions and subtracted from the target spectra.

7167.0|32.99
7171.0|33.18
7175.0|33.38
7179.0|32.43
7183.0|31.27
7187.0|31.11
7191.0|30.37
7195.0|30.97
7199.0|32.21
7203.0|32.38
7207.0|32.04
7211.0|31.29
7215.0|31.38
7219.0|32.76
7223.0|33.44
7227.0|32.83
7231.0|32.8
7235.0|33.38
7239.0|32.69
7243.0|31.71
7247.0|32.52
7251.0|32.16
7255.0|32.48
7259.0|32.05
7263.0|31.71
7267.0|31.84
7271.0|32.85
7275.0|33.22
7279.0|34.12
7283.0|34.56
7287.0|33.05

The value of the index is 32.83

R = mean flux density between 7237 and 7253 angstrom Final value 32.3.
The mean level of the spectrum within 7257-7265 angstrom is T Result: 31.9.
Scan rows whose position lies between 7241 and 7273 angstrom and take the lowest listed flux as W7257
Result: 31.71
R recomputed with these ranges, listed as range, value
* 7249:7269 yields 32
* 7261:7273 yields 32.1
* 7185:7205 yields 31.4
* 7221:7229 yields 33.1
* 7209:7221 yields 31.8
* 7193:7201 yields 31.6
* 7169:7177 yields 33.3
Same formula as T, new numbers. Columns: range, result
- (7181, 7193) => 30.9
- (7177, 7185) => 31.9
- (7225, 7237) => 33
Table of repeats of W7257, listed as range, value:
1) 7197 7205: 32.21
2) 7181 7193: 30.37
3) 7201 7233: 31.29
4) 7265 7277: 31.84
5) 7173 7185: 31.27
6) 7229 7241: 32.69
